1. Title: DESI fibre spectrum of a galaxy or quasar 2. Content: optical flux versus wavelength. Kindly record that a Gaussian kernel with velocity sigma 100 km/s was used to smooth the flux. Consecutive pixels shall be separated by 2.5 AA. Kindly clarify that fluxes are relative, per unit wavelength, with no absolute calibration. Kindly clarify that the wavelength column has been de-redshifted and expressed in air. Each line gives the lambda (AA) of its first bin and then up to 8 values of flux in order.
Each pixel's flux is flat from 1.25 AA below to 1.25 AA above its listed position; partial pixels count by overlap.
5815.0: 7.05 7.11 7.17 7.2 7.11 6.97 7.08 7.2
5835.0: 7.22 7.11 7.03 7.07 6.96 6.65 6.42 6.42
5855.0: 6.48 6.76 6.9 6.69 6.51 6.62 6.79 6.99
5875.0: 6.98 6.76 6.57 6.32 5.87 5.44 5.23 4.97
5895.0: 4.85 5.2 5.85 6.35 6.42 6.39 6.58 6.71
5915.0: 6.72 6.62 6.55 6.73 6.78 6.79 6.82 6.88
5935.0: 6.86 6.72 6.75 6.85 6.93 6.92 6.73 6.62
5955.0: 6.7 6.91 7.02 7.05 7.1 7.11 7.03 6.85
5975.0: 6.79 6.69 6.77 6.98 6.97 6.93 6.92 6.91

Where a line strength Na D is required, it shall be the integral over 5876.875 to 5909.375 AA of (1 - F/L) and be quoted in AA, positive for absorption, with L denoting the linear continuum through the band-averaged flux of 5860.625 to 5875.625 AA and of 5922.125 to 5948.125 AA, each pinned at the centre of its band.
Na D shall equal 4.42 AA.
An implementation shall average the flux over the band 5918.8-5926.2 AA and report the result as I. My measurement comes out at 6.69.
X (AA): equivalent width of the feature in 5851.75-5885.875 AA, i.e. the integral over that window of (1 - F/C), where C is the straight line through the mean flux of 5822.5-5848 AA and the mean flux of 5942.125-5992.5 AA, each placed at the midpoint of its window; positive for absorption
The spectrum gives 1.9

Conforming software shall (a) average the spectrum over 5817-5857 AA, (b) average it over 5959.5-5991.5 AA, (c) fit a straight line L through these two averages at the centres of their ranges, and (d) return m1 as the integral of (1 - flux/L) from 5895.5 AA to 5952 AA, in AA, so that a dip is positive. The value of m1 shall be 3.0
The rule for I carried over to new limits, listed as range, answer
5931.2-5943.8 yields 6.81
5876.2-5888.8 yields 6.19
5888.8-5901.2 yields 5.22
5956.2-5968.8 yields 7.04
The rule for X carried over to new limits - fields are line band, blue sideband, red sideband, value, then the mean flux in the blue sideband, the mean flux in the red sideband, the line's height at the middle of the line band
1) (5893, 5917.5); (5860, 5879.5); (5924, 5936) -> 2.5 AA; 6.76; 6.83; 6.8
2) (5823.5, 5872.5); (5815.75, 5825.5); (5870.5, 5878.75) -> 1.2 AA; 7.15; 6.9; 7.02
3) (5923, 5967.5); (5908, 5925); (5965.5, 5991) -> -0.5 AA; 6.65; 6.91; 6.77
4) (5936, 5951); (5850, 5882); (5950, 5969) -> 0.1 AA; 6.69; 6.92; 6.88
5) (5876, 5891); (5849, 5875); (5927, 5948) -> 1.5 AA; 6.68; 6.83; 6.72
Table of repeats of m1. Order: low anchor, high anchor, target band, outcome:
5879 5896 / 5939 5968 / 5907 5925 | -1.4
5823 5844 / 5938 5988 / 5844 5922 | 7.5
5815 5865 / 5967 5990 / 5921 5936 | 0.2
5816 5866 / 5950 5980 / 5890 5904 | 3.0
